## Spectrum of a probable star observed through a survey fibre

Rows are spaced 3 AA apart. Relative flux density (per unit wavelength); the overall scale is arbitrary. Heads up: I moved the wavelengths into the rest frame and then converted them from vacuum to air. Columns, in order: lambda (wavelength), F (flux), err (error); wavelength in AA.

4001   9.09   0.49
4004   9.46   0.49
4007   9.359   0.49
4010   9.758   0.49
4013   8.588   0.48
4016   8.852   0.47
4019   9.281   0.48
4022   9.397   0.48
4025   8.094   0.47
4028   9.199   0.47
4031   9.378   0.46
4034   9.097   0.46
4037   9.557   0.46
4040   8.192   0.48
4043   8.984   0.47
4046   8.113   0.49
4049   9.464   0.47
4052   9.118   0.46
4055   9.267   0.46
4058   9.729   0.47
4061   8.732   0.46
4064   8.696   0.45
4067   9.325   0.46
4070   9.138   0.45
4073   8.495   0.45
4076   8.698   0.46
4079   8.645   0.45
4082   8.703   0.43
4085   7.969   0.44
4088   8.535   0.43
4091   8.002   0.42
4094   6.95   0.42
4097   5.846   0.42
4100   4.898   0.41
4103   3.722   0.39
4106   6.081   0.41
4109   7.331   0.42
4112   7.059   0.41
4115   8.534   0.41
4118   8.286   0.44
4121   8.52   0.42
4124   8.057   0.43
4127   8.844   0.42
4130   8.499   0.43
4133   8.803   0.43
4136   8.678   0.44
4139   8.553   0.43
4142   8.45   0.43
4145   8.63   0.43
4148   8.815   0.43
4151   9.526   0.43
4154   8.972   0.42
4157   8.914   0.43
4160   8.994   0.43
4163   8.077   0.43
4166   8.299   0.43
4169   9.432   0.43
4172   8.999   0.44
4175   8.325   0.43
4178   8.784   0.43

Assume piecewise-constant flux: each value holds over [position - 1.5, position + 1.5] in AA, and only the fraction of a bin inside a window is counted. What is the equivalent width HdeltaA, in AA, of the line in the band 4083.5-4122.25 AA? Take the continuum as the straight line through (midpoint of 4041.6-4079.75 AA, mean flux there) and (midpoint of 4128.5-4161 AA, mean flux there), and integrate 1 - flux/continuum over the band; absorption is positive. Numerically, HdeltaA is 8.0 AA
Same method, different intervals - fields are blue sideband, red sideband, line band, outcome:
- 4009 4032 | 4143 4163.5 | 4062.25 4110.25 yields 7.46 AA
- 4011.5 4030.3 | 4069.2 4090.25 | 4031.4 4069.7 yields -1.31 AA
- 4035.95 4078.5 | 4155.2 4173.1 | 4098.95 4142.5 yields 6.00 AA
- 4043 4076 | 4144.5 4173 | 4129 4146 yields 0.56 AA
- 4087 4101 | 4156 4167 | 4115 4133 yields -2.04 AA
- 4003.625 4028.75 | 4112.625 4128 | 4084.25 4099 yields 2.09 AA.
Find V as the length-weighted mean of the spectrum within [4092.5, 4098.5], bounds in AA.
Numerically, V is 6.4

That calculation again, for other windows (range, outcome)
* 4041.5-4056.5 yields 8.99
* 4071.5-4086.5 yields 8.5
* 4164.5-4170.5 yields 8.87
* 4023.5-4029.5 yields 8.65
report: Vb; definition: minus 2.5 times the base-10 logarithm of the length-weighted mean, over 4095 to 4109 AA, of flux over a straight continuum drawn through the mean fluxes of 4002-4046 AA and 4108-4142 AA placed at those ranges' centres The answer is 0.48 mag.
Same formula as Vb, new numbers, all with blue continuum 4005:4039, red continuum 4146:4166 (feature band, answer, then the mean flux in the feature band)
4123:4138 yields 0.037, 8.59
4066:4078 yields 0.016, 8.89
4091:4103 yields 0.456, 5.89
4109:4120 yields 0.133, 7.9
